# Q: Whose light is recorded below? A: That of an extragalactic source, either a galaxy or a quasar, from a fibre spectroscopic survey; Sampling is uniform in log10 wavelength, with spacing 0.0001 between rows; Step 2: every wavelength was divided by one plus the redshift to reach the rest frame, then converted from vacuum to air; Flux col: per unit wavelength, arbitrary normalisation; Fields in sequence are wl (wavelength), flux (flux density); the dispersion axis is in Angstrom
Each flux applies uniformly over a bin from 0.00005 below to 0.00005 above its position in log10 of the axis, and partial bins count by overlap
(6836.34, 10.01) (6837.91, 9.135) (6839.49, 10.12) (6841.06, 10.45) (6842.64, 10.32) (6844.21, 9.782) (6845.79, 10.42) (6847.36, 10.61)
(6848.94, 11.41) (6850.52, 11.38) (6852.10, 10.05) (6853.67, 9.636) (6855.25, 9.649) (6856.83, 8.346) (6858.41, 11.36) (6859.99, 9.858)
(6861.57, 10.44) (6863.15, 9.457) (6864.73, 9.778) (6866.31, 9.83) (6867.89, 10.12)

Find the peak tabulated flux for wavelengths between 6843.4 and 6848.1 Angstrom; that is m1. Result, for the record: 10.61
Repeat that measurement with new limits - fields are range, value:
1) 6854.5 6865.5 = 11.36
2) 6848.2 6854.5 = 11.41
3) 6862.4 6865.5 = 9.778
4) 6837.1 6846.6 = 10.45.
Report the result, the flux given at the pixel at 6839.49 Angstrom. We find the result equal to 10.12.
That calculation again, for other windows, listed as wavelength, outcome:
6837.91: 9.135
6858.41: 11.36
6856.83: 8.346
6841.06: 10.45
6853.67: 9.636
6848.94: 11.41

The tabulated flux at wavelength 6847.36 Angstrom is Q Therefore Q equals 10.61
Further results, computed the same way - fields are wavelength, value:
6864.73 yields 9.778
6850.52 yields 11.38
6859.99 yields 9.858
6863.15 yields 9.457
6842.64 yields 10.32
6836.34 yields 10.01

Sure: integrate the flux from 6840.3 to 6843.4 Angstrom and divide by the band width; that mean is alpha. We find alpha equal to 10.4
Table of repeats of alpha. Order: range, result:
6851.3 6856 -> 9.79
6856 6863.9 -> 9.89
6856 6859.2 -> 9.84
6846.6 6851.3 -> 11.1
